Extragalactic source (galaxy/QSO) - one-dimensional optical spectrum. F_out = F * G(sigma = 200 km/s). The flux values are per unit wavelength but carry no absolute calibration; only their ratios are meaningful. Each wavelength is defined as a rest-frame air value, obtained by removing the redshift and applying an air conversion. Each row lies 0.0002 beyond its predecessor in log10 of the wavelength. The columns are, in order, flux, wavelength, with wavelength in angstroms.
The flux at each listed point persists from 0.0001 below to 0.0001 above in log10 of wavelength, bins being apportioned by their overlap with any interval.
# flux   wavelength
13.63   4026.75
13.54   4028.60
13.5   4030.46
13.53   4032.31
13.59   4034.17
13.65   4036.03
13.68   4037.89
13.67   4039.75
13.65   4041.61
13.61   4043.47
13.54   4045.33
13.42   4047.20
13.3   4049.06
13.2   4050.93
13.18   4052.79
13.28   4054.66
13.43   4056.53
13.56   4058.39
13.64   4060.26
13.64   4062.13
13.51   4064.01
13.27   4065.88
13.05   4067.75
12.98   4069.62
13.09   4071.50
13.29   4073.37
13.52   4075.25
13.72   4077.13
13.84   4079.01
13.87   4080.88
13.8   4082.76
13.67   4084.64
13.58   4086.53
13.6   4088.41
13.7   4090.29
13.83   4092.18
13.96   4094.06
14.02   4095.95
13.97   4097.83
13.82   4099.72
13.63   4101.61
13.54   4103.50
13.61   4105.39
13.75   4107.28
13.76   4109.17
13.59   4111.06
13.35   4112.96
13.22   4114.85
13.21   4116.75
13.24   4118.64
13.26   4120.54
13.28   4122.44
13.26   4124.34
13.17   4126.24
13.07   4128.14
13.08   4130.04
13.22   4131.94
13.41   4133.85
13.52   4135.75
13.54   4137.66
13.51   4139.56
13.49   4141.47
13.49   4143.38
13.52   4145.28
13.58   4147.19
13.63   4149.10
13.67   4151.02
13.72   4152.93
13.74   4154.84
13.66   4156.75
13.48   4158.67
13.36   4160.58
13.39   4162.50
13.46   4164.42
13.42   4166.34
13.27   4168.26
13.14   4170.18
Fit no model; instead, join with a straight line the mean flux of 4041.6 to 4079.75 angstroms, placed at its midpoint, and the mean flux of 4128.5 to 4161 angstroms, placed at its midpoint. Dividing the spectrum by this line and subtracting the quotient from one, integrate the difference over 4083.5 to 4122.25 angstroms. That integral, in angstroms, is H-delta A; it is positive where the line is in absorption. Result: -0.4 angstroms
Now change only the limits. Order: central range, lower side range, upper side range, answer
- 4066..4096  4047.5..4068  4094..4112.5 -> 0.0 angstroms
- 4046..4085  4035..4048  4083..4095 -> 0.6 angstroms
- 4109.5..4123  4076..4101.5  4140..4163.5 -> 0.4 angstroms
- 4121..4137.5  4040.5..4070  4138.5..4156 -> 0.4 angstroms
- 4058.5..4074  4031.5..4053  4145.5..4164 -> 0.2 angstroms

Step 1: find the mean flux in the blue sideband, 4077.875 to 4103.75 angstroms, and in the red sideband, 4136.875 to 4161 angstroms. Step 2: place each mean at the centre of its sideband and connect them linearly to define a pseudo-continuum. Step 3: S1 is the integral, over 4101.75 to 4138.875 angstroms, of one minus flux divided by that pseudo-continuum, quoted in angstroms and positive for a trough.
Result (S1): 0.8 angstroms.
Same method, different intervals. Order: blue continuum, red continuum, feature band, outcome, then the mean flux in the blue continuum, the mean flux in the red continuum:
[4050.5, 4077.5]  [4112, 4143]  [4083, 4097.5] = -0.5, 13.4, 13.3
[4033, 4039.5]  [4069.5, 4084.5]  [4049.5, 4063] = 0.2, 13.6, 13.6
